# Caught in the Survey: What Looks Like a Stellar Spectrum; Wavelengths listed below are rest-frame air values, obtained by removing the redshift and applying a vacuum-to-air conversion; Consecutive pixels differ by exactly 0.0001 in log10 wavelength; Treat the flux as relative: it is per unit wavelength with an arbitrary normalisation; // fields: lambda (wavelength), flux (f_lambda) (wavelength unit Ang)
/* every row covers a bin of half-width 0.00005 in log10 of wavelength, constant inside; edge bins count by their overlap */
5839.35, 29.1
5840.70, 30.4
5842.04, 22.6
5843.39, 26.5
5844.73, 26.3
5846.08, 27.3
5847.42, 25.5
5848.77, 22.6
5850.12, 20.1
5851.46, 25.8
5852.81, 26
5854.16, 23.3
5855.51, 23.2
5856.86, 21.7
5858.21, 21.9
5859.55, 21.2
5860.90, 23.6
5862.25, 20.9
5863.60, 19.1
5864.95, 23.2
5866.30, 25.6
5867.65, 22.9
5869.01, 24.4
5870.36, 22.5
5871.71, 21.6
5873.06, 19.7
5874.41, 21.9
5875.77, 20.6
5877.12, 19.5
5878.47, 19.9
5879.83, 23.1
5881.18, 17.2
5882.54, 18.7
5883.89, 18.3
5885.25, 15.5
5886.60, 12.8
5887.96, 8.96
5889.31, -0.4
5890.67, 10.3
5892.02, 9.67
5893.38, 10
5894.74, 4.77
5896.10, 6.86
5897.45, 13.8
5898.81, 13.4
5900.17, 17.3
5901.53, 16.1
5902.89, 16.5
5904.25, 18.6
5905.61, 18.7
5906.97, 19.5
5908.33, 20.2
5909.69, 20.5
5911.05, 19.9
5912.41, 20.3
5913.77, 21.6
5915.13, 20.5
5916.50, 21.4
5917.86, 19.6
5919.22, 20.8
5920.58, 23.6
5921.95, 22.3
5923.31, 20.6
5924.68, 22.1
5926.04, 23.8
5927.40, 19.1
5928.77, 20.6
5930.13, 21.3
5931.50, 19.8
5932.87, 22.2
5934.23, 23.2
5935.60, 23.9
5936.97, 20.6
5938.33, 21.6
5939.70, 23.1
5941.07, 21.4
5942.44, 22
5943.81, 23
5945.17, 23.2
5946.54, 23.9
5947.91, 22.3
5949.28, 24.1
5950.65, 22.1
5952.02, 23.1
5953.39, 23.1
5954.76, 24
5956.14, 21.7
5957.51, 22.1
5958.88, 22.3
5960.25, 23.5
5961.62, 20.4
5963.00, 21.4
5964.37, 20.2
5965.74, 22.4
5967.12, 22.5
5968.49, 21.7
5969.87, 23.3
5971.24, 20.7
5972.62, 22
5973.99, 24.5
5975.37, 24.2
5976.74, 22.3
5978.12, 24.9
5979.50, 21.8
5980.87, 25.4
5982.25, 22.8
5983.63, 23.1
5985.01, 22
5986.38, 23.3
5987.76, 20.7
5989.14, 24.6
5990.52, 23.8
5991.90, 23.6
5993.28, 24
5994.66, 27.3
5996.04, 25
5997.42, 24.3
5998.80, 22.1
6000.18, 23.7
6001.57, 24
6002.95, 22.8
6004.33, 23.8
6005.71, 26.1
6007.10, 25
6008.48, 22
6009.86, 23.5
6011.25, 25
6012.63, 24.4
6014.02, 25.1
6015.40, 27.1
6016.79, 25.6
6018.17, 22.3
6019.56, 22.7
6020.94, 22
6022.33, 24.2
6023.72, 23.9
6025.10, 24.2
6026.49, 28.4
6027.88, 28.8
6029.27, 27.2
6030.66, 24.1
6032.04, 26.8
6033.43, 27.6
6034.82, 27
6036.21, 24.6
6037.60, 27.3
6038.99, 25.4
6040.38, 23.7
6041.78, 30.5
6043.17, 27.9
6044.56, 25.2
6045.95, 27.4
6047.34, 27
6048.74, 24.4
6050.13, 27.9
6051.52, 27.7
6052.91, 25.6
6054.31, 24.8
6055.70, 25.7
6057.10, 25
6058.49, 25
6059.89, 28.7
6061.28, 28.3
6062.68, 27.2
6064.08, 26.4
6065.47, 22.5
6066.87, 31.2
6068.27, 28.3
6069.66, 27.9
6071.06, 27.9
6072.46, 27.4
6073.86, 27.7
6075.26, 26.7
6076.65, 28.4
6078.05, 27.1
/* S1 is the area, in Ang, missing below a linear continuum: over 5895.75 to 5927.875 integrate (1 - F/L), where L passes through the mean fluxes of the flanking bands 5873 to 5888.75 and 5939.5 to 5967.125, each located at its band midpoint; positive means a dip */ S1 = 1.1 Ang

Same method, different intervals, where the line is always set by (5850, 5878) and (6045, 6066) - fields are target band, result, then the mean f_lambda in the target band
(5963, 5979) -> 1.3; 22.5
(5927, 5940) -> 1.2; 21.5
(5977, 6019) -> 1.9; 23.9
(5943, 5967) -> 1.7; 22.5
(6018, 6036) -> 0.2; 25.4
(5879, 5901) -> 9.9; 12.6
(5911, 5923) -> 1.2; 21.2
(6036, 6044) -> -0.2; 26.6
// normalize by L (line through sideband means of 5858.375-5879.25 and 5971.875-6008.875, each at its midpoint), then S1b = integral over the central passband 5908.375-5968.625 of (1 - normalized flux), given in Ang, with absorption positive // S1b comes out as 2.7 Ang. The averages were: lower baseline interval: 21.8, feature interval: 21.9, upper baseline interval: 23.7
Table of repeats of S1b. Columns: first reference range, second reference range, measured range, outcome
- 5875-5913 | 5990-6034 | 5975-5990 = -0.5 Ang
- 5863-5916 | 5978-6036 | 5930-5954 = -2.3 Ang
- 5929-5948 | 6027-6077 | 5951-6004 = 1.7 Ang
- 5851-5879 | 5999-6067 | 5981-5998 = 0.7 Ang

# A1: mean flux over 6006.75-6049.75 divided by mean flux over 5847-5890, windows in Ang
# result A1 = 1.26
